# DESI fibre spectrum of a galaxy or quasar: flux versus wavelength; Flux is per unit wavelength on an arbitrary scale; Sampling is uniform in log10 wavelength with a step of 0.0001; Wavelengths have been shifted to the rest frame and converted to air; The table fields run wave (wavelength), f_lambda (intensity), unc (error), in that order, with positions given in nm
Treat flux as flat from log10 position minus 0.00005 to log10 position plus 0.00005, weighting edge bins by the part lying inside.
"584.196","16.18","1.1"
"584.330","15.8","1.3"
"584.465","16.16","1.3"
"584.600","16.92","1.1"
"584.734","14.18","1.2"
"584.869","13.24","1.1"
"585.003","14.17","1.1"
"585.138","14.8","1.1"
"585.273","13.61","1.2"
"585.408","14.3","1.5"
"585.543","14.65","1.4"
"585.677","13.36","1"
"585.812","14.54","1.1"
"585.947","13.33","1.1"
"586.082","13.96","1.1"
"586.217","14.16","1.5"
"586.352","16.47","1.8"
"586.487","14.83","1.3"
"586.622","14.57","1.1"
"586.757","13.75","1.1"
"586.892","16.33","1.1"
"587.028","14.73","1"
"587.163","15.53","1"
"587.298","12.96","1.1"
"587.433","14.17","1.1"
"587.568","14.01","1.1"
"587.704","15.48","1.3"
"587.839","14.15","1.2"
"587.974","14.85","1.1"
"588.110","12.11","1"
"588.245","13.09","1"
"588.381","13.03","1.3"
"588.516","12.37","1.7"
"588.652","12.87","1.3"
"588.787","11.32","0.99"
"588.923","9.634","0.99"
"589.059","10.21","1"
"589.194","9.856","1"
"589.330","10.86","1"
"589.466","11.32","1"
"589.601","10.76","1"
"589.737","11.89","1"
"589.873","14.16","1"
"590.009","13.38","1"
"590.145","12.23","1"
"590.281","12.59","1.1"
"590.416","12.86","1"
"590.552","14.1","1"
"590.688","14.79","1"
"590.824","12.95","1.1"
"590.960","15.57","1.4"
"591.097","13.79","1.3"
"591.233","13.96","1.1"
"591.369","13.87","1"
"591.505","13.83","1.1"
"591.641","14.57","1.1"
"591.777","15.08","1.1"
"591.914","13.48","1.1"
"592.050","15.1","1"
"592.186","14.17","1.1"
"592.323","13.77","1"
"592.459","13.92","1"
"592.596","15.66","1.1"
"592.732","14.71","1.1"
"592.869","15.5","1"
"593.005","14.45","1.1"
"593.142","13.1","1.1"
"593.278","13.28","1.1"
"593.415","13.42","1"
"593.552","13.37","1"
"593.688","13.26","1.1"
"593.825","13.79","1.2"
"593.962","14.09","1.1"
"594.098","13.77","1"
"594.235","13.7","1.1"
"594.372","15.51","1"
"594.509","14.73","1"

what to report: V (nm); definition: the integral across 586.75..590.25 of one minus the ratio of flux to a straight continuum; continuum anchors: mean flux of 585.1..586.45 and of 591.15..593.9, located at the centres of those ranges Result 0.34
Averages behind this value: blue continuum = 14.3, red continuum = 14.1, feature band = 12.9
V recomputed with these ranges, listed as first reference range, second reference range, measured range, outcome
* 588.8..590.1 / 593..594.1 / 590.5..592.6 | -0.30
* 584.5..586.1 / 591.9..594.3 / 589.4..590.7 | 0.13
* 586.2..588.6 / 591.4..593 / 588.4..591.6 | 0.40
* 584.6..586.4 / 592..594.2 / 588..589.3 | 0.23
